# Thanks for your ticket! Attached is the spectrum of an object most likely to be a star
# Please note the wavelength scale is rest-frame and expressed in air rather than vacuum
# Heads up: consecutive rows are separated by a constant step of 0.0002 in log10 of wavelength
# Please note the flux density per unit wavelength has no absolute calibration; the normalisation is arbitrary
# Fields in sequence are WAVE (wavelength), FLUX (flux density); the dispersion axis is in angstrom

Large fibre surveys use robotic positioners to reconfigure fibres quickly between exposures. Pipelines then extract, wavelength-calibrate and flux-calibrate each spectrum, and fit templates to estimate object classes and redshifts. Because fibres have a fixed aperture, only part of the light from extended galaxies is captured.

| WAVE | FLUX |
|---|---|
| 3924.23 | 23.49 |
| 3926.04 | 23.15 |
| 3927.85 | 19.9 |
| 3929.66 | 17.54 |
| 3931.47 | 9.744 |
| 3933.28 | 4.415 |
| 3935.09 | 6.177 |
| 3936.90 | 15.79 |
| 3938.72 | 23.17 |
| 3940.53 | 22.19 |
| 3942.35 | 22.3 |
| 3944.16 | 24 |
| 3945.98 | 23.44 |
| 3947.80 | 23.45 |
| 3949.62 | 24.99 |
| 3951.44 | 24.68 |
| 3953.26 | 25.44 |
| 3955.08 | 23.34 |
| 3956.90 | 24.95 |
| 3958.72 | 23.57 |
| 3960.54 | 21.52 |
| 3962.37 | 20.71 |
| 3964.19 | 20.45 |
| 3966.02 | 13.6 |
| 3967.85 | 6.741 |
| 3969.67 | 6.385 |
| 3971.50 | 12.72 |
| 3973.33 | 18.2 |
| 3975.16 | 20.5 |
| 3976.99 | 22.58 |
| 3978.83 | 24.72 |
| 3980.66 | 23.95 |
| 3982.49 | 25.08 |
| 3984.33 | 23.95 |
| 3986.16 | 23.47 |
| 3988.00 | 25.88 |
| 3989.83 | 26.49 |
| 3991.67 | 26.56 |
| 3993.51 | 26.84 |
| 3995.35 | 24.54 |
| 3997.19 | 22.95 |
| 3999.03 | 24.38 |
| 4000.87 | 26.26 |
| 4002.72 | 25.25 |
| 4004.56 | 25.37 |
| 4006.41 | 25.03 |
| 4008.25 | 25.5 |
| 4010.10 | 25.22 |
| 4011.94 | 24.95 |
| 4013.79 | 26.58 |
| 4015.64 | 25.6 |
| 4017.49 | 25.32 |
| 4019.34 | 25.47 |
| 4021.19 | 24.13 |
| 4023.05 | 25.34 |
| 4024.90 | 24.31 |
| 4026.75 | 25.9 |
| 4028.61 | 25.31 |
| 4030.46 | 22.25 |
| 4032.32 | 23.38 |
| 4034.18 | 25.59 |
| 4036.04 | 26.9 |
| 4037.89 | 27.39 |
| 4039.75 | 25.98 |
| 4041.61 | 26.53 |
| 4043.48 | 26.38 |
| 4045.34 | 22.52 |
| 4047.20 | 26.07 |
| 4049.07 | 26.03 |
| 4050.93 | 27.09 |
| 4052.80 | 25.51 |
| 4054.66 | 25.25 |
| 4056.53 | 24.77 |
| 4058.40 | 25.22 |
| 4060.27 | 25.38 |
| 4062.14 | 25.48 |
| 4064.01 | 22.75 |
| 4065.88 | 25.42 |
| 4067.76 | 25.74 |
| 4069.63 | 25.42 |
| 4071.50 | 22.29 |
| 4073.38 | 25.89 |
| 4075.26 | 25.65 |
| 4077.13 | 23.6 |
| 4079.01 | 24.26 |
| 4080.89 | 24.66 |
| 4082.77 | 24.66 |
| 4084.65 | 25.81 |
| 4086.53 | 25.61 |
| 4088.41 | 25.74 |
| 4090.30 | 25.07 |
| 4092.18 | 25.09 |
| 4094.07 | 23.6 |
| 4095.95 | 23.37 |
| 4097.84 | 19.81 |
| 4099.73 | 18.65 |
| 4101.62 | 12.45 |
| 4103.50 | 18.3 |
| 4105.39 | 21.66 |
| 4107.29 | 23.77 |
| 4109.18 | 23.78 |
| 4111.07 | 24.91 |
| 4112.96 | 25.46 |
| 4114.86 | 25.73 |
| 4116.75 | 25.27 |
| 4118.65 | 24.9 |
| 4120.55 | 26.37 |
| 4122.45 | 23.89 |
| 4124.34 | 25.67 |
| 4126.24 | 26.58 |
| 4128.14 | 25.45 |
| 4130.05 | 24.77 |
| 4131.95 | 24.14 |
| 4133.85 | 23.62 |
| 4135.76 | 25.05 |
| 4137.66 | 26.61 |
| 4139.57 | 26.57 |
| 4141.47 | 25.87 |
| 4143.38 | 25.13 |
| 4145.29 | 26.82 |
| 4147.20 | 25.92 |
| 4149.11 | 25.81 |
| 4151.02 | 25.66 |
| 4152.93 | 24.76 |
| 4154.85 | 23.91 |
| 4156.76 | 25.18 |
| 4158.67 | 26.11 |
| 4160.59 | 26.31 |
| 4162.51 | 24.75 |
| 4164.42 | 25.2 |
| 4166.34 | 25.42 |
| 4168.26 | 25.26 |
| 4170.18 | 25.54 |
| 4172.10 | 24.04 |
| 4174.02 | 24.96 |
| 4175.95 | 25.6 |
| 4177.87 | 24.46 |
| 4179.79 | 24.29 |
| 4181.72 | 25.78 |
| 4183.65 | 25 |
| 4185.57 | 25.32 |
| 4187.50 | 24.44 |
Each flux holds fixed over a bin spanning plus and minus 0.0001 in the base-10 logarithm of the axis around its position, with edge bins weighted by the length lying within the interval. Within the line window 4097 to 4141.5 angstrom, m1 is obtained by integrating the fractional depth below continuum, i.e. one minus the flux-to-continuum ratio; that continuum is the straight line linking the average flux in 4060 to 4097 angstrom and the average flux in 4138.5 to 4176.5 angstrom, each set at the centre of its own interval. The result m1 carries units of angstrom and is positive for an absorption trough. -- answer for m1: 2.5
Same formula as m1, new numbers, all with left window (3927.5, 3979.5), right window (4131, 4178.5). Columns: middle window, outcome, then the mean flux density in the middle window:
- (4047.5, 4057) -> -1.6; 25.8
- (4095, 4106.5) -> 2.2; 19.1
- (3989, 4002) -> -3.4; 25.4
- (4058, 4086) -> -2.7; 24.8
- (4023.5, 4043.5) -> -3.7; 25.4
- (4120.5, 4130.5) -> -0.4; 25.4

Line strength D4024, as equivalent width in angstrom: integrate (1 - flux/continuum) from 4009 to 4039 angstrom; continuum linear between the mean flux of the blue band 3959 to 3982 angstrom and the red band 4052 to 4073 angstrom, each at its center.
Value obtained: -4.5 angstrom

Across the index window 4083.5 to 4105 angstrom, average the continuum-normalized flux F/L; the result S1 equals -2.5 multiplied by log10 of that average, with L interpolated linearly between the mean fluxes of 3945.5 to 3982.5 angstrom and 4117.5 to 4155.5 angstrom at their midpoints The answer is 0.09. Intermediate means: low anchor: 20.4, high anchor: 25.4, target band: 22.1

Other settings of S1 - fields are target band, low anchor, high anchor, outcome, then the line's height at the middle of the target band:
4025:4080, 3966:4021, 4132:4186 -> -0.064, 23.7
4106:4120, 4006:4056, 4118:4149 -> 0.029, 25.5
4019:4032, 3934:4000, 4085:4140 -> -0.103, 22.4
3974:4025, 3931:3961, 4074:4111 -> -0.167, 21.3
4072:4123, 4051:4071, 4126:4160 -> 0.073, 25.3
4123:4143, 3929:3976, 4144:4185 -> -0.050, 24.3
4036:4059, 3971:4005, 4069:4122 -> -0.092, 23.7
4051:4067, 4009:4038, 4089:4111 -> -0.070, 23.5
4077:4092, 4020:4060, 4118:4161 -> 0.016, 25.4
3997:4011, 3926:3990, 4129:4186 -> -0.188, 21.1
